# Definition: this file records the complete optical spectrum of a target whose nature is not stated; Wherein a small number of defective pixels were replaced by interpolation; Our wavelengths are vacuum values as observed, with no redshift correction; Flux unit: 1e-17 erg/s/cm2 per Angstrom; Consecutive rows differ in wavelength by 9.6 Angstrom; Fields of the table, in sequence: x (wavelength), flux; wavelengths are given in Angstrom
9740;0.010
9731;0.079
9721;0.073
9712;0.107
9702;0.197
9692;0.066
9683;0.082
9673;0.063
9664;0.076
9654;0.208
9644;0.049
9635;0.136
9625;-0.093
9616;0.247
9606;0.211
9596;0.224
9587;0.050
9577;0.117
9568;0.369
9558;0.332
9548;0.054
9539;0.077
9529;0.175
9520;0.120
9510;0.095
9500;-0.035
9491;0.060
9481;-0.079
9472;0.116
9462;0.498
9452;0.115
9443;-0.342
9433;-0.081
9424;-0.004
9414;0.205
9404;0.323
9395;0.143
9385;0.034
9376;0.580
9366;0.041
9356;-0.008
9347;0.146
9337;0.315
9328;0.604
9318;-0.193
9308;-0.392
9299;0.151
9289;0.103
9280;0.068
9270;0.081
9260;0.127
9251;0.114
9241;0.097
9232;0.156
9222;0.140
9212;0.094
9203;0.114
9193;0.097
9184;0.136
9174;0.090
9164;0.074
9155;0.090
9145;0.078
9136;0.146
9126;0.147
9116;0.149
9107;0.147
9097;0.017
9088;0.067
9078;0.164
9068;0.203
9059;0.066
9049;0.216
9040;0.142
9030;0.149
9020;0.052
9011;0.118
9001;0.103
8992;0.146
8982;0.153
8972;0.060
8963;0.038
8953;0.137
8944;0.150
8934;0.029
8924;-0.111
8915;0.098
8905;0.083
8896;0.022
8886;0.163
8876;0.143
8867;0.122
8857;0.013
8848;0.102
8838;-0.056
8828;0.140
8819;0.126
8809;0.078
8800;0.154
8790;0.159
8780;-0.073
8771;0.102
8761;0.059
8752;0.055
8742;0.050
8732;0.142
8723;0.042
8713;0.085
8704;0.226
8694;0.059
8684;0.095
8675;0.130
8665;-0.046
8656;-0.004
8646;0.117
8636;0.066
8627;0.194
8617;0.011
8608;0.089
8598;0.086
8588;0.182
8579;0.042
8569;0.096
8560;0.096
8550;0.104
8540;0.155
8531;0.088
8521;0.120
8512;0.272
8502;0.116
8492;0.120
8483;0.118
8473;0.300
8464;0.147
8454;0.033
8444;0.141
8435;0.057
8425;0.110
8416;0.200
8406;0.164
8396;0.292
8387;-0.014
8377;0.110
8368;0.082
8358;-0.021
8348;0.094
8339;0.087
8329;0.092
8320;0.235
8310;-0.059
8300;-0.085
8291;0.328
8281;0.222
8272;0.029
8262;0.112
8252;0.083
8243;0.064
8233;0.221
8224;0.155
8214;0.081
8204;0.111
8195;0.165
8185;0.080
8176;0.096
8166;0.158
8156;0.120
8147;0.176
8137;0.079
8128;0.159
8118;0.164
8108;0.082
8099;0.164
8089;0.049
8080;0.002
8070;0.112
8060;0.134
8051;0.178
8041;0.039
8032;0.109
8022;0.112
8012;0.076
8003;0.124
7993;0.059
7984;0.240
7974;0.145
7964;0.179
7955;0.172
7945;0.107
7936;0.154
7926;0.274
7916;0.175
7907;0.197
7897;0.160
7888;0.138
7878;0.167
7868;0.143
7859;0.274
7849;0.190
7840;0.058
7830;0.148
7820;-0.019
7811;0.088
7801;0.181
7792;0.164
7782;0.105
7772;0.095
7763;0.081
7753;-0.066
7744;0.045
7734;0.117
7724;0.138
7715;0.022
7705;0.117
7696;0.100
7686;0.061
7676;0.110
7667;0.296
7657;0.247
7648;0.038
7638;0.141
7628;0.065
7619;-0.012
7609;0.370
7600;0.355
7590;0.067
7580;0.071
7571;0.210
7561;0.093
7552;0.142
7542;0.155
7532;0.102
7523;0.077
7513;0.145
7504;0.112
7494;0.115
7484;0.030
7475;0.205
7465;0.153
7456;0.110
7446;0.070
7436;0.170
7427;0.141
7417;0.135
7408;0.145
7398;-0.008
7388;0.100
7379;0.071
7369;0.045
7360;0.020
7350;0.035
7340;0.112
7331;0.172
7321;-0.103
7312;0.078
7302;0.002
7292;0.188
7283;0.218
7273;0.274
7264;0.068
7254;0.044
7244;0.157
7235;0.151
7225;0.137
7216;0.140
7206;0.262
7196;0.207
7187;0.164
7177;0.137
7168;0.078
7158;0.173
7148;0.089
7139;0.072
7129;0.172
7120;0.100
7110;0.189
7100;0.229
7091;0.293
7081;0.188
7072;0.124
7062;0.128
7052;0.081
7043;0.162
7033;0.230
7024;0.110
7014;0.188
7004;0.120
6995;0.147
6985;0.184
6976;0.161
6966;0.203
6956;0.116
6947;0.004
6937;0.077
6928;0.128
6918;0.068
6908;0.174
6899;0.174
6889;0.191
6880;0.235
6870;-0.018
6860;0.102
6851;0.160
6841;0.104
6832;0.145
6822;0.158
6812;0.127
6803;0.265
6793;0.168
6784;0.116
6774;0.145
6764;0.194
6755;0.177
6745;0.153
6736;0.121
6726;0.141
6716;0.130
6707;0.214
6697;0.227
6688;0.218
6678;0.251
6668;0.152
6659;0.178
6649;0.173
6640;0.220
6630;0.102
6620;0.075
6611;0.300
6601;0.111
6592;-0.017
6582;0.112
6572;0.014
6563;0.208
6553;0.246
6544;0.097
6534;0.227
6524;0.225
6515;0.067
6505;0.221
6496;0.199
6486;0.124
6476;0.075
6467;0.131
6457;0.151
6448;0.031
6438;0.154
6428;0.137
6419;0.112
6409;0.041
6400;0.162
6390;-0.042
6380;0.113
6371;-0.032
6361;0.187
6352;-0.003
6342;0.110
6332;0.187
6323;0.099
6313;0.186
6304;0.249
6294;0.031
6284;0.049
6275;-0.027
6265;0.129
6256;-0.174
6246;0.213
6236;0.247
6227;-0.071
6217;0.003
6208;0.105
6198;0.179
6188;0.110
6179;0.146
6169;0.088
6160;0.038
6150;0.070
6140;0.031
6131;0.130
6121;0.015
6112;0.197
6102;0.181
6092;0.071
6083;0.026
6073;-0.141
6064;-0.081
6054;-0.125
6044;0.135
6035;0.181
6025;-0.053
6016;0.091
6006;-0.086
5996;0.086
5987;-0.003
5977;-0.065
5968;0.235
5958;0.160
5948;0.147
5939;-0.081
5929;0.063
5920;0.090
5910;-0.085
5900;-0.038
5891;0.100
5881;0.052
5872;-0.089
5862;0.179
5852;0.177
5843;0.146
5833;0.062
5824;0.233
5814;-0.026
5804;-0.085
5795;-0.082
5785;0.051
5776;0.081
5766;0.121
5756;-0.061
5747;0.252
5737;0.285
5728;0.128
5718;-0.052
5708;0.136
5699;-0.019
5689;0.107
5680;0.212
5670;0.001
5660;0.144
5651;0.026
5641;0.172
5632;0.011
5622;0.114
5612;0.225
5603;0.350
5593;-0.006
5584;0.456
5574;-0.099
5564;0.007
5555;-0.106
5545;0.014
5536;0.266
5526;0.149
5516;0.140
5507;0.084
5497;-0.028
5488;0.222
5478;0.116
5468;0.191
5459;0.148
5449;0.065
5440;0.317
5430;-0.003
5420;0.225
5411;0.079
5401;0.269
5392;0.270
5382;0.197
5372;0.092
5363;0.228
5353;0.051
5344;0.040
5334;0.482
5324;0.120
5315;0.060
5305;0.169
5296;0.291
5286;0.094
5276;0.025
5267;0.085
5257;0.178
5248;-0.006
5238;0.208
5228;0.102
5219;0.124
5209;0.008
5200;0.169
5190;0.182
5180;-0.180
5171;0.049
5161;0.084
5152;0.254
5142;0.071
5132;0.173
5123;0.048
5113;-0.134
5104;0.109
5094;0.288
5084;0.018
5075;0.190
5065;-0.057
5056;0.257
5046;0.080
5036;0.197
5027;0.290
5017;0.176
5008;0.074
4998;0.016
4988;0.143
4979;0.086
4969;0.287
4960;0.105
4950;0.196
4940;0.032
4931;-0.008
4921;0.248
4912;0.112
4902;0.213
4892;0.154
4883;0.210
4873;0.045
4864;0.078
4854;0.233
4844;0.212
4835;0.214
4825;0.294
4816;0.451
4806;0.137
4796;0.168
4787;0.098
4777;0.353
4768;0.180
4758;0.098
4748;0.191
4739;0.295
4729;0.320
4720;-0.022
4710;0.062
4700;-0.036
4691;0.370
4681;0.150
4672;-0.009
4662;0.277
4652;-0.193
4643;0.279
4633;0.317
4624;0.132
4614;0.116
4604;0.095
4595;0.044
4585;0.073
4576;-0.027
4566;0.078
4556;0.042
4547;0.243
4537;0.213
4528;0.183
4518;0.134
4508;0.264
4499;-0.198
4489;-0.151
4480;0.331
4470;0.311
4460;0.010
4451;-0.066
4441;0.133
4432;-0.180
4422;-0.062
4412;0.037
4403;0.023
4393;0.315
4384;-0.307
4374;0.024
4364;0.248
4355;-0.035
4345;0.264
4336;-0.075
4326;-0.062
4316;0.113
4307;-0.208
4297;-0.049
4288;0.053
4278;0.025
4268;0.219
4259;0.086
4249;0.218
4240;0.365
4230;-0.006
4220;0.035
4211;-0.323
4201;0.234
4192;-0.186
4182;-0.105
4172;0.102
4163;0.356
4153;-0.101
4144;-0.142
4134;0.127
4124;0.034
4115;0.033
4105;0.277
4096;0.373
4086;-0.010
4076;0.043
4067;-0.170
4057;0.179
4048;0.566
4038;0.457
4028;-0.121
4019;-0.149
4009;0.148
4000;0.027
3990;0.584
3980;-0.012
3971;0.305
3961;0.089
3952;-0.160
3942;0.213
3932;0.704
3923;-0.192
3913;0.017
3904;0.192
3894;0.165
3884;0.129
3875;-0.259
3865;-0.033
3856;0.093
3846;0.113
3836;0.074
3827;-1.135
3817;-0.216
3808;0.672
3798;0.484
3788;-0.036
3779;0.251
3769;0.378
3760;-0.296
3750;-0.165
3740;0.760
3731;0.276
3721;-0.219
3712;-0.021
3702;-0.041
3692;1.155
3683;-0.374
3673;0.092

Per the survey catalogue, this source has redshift 0.69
